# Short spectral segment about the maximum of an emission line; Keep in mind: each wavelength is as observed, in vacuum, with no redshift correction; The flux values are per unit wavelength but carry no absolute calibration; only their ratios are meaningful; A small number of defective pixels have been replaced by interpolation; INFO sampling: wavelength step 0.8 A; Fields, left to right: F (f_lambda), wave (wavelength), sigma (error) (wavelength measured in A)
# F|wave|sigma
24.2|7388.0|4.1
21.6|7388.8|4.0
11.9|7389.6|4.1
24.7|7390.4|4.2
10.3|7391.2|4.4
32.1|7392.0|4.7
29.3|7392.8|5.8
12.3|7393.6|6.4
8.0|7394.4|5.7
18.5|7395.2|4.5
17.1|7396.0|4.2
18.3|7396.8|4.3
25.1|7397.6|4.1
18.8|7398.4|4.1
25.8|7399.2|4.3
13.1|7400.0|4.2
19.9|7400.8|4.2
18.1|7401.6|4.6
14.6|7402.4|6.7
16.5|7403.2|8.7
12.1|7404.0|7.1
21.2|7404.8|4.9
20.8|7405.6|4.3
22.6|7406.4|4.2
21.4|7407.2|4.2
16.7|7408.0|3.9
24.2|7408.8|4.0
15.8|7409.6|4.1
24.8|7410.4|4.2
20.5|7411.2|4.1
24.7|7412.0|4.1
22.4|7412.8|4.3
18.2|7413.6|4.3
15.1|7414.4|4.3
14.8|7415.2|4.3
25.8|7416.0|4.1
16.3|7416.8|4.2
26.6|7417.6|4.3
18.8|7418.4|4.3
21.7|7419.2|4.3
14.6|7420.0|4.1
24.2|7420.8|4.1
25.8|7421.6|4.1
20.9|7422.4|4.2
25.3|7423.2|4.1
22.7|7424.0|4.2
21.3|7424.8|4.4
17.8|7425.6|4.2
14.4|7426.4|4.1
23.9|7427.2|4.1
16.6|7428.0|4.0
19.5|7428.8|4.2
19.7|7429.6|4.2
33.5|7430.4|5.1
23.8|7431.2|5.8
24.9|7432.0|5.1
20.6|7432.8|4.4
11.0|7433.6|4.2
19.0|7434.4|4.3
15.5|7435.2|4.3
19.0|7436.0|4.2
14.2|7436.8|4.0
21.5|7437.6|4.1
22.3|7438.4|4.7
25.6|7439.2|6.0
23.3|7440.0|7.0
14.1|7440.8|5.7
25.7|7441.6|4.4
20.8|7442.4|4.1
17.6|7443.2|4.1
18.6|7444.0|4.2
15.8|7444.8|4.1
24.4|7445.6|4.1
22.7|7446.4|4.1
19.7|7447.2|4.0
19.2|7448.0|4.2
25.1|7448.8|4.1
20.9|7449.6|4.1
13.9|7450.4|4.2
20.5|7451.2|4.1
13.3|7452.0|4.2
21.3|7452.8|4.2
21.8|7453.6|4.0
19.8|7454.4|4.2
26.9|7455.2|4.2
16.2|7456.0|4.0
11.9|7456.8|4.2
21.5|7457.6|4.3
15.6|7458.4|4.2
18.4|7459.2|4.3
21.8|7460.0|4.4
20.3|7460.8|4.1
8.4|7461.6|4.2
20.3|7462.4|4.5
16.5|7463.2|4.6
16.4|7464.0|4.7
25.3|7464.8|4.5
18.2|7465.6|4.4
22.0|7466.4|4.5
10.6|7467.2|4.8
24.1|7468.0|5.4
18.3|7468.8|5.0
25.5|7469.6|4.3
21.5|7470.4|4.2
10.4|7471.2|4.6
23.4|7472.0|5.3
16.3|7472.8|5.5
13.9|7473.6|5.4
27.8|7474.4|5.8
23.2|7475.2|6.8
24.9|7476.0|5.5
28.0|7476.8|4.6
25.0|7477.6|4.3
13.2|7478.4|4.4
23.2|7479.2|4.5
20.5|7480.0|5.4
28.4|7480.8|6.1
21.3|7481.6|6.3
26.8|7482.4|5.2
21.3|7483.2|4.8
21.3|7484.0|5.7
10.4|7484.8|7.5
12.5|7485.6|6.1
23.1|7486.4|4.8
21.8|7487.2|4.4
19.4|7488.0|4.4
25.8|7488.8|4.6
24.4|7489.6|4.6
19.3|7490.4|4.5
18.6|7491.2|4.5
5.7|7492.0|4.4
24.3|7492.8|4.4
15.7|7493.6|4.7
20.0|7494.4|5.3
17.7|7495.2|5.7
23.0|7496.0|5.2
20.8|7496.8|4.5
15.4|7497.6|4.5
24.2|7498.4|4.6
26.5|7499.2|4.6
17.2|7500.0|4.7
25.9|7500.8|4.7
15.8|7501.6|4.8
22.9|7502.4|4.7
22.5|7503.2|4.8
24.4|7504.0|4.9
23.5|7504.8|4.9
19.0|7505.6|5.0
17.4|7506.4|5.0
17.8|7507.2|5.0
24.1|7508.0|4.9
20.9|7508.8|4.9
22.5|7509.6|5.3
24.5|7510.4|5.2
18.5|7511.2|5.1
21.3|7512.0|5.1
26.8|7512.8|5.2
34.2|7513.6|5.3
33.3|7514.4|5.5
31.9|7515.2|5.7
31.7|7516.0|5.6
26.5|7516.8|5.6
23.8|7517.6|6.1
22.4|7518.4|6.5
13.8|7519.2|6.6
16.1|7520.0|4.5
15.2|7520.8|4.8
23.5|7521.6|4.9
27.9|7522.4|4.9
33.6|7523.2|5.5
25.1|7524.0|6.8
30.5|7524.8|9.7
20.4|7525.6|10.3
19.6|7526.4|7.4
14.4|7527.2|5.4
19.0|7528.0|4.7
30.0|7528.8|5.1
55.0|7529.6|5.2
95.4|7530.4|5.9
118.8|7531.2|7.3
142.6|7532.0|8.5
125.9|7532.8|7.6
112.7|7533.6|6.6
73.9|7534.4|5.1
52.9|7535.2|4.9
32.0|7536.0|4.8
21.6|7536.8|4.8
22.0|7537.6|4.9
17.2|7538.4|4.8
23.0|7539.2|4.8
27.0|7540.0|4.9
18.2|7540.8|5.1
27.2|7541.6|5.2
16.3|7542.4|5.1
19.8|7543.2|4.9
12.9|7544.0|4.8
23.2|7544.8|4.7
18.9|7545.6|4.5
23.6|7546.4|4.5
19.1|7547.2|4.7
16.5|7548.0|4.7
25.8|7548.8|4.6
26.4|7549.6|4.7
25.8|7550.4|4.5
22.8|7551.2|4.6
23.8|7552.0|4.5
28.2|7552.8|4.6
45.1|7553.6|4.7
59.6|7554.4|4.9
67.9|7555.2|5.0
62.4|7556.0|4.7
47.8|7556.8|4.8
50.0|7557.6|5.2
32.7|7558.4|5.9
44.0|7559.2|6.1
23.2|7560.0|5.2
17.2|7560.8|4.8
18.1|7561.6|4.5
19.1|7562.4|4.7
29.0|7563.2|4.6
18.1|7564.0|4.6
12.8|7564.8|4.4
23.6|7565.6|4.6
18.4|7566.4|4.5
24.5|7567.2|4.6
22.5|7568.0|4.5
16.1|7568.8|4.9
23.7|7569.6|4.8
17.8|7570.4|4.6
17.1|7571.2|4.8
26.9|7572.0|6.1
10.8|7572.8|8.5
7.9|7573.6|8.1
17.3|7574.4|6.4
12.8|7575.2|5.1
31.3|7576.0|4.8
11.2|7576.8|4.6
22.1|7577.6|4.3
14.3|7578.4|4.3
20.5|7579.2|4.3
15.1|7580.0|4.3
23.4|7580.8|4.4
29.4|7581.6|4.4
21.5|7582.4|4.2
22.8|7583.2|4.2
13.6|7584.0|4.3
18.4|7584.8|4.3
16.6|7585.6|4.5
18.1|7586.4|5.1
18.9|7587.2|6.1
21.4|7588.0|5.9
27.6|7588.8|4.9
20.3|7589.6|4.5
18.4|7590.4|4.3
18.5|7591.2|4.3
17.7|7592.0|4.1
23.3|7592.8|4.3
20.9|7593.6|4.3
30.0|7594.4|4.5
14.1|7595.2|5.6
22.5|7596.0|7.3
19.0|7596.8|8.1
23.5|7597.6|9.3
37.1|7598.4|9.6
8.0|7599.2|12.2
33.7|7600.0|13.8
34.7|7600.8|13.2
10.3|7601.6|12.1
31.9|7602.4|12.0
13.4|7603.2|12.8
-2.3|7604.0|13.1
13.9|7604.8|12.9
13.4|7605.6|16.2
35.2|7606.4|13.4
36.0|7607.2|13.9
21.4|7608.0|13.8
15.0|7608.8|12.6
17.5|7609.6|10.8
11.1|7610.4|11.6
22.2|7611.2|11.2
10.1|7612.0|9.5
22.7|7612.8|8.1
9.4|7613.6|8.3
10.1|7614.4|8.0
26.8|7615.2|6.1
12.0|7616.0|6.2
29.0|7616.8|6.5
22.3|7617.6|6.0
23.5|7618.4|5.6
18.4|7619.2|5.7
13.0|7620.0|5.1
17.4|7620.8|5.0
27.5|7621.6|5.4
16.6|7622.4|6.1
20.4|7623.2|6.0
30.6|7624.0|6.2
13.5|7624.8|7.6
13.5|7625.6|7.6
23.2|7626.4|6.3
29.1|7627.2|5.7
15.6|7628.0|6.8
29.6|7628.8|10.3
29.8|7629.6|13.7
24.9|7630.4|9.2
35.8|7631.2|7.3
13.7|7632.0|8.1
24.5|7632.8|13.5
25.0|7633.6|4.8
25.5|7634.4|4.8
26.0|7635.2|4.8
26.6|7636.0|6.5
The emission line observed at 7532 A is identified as H-alpha 6563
